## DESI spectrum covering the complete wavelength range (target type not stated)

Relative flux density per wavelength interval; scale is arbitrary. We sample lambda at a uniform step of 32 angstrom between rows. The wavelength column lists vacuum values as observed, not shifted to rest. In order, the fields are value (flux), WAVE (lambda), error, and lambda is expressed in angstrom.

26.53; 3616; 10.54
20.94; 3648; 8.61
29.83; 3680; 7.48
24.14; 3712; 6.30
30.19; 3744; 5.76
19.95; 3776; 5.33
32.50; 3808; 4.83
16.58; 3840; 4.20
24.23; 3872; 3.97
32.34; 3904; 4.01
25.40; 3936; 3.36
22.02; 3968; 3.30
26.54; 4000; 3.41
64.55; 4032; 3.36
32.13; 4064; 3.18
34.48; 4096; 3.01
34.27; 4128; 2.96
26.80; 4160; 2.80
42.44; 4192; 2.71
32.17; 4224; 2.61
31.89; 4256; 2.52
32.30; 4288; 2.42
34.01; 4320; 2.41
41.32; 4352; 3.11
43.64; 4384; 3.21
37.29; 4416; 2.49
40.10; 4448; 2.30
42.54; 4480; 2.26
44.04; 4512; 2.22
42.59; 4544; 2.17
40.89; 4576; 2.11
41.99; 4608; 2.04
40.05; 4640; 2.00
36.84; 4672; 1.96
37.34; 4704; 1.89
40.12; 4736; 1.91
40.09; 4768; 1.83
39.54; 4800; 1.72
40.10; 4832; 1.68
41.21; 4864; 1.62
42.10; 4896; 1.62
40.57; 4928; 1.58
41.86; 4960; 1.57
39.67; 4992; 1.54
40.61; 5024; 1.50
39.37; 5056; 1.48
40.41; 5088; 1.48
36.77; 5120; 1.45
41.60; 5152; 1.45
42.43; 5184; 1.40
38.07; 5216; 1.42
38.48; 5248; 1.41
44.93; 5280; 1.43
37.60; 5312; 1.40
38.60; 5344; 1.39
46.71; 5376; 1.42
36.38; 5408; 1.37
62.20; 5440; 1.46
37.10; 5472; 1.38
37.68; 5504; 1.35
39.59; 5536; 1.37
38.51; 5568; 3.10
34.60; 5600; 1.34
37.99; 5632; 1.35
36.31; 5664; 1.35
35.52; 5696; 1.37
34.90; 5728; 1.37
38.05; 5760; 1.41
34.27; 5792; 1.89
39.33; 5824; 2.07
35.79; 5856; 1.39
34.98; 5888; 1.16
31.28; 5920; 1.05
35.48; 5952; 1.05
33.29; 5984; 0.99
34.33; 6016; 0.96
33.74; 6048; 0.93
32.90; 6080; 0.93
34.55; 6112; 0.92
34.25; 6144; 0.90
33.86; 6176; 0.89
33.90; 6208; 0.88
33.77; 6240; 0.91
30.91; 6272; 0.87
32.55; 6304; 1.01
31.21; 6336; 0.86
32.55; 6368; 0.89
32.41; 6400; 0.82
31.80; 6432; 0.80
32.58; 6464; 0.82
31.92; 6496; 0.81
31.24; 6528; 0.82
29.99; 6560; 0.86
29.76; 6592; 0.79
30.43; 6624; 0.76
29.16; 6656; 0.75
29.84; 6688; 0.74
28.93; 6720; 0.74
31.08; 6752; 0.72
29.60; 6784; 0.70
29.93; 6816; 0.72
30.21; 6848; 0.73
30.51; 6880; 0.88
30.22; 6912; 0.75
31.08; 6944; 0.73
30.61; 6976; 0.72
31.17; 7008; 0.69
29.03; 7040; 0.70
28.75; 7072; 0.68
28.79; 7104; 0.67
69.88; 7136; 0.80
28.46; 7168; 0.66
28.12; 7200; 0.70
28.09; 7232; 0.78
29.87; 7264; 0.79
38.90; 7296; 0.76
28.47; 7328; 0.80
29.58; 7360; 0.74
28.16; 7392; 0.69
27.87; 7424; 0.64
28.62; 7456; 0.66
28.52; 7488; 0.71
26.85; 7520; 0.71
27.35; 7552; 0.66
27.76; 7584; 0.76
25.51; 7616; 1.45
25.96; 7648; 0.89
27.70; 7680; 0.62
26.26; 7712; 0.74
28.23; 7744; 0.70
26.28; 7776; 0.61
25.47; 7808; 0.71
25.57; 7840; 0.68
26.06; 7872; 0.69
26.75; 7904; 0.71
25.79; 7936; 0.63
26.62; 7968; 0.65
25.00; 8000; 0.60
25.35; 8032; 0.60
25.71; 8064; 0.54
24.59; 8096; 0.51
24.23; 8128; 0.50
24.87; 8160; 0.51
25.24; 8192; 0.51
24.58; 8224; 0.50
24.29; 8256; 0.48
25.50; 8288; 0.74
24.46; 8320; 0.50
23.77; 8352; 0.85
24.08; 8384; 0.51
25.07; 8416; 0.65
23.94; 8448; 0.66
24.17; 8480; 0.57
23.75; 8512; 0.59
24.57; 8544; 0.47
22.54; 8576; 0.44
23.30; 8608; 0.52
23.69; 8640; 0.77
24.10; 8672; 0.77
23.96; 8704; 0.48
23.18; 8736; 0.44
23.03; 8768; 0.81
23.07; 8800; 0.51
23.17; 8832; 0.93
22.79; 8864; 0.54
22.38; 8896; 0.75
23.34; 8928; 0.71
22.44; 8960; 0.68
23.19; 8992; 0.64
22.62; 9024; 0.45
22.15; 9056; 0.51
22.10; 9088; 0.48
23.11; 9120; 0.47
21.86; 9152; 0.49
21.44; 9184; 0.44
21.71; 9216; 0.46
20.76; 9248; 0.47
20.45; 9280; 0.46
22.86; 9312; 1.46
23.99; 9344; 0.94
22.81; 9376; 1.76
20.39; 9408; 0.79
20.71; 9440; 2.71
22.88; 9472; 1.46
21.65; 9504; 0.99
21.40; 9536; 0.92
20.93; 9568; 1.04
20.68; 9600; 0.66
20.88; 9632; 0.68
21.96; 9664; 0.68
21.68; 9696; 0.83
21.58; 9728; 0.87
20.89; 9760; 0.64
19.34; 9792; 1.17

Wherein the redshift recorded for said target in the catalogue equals 0.09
